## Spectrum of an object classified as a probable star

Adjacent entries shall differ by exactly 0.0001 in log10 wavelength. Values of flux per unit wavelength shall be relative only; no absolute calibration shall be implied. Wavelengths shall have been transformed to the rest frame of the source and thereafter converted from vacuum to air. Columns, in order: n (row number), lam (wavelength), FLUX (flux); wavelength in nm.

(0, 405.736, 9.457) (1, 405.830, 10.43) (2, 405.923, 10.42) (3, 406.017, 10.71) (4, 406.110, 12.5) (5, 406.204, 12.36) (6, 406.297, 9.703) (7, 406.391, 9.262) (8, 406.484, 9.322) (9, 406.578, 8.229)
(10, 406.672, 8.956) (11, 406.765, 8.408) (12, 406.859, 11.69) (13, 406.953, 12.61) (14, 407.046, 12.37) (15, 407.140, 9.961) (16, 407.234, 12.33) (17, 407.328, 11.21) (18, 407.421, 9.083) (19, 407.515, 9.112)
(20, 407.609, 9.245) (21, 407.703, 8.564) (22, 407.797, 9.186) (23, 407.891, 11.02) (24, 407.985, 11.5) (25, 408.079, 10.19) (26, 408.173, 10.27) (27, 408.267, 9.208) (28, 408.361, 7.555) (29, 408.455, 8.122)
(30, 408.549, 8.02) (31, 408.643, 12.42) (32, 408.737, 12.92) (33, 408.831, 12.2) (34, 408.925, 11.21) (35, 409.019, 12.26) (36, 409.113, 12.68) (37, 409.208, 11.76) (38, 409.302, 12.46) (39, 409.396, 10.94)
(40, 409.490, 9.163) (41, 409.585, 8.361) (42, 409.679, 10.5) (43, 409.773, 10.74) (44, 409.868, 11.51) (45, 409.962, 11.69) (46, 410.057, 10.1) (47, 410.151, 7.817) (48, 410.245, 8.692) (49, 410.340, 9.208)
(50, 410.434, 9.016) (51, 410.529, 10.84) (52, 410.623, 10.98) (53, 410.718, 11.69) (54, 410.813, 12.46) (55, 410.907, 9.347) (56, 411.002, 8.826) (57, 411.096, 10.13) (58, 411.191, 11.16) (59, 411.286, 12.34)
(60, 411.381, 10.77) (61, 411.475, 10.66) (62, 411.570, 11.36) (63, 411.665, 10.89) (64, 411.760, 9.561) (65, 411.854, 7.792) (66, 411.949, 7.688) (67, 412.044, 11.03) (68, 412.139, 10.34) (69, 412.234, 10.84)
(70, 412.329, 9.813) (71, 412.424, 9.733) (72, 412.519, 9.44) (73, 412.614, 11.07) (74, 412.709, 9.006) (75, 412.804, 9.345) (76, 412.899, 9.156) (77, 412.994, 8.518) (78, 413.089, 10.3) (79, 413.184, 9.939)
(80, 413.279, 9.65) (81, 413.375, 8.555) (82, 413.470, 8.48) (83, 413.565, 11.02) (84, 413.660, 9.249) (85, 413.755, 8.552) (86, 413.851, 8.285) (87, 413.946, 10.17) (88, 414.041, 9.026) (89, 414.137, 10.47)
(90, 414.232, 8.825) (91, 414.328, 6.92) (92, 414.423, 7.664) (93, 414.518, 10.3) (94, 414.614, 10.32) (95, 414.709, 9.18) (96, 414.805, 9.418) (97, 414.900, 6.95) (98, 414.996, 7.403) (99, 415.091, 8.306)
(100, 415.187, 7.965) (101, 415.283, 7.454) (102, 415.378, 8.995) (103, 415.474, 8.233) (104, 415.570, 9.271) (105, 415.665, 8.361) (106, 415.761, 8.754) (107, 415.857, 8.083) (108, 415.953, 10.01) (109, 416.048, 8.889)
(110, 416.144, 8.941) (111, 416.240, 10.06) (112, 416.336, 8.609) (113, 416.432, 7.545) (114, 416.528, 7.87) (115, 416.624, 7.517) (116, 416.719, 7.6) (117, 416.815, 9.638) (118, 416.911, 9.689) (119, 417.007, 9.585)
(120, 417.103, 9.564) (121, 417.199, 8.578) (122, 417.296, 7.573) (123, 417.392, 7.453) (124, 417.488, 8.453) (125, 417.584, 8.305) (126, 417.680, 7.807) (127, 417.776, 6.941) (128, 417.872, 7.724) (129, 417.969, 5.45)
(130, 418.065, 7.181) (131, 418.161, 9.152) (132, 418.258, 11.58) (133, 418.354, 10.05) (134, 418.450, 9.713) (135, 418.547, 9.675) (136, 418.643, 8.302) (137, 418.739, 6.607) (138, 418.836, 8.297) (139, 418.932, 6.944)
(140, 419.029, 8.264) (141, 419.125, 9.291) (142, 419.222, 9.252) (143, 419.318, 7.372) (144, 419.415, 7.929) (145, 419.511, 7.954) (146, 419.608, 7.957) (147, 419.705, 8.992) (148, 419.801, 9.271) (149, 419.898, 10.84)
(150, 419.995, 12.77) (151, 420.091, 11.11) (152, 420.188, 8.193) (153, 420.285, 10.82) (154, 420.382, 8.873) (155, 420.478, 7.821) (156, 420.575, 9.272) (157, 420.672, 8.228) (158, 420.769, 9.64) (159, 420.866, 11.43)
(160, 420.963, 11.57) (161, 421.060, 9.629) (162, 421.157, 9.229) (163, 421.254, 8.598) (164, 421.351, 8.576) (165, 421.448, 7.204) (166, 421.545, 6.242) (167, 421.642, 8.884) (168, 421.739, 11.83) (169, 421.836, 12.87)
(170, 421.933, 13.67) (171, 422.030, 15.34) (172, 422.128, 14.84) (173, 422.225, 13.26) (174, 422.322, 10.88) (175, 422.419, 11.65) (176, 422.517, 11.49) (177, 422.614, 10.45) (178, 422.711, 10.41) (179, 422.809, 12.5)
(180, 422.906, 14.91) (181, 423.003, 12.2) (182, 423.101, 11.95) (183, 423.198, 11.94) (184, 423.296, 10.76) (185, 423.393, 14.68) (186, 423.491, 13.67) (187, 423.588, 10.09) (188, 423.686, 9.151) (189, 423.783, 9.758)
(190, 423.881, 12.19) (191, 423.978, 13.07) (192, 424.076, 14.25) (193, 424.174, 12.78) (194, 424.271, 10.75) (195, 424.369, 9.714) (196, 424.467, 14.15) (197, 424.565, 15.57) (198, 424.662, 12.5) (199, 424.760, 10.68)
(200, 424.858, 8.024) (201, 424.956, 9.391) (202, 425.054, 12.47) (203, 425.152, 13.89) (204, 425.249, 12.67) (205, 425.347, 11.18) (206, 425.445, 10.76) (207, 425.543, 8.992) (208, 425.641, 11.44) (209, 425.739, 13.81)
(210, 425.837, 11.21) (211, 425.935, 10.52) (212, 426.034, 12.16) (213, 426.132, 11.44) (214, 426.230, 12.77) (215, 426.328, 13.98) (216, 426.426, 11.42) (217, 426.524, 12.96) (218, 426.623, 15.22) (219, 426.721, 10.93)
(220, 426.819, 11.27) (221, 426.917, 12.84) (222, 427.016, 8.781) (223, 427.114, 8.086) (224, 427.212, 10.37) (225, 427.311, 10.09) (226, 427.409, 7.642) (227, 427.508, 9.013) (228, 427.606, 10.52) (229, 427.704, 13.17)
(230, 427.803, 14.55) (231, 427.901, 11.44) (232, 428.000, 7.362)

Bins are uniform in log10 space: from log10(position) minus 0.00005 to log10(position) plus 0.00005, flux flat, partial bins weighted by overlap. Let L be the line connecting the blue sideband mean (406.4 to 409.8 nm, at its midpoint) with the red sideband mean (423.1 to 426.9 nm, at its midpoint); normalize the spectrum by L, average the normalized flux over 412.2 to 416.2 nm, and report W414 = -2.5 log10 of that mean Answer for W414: 0.202 mag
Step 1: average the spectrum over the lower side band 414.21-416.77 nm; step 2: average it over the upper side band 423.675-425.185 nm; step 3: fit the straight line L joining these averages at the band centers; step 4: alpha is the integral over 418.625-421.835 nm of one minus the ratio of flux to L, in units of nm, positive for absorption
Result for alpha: 0.37 nm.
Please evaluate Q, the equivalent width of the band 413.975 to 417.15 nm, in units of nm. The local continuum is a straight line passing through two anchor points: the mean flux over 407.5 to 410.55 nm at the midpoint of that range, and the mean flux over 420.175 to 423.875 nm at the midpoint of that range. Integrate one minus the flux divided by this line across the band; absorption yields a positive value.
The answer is 0.56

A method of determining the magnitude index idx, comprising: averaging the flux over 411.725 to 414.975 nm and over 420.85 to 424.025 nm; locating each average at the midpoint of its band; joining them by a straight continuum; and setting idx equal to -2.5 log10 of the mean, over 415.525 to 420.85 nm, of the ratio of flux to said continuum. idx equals 0.19 mag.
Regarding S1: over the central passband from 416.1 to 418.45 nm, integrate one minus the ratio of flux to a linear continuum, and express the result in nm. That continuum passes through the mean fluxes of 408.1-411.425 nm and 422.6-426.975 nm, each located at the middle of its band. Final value 0.57 nm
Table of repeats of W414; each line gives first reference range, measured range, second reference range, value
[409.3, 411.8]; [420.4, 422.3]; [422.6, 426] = 0.11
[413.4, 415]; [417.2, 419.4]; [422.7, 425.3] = 0.24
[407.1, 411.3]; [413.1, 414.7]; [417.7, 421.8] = 0.06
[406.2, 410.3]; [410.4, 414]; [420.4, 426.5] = 0.07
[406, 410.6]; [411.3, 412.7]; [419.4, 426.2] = 0.05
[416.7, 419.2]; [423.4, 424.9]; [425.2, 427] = -0.07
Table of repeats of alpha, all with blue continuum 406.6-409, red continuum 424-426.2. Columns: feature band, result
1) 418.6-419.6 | 0.29 nm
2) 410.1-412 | 0.09 nm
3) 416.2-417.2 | 0.21 nm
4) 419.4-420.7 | 0.23 nm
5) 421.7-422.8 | -0.09 nm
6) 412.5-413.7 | 0.14 nm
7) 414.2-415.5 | 0.29 nm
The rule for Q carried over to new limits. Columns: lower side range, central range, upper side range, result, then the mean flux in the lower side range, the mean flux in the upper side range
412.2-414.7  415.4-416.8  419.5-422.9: 0.17 nm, 9.4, 10.4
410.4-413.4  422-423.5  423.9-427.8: -0.17 nm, 10.1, 11.6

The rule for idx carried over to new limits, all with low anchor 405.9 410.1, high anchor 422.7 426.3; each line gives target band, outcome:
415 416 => 0.293 mag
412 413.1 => 0.105 mag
